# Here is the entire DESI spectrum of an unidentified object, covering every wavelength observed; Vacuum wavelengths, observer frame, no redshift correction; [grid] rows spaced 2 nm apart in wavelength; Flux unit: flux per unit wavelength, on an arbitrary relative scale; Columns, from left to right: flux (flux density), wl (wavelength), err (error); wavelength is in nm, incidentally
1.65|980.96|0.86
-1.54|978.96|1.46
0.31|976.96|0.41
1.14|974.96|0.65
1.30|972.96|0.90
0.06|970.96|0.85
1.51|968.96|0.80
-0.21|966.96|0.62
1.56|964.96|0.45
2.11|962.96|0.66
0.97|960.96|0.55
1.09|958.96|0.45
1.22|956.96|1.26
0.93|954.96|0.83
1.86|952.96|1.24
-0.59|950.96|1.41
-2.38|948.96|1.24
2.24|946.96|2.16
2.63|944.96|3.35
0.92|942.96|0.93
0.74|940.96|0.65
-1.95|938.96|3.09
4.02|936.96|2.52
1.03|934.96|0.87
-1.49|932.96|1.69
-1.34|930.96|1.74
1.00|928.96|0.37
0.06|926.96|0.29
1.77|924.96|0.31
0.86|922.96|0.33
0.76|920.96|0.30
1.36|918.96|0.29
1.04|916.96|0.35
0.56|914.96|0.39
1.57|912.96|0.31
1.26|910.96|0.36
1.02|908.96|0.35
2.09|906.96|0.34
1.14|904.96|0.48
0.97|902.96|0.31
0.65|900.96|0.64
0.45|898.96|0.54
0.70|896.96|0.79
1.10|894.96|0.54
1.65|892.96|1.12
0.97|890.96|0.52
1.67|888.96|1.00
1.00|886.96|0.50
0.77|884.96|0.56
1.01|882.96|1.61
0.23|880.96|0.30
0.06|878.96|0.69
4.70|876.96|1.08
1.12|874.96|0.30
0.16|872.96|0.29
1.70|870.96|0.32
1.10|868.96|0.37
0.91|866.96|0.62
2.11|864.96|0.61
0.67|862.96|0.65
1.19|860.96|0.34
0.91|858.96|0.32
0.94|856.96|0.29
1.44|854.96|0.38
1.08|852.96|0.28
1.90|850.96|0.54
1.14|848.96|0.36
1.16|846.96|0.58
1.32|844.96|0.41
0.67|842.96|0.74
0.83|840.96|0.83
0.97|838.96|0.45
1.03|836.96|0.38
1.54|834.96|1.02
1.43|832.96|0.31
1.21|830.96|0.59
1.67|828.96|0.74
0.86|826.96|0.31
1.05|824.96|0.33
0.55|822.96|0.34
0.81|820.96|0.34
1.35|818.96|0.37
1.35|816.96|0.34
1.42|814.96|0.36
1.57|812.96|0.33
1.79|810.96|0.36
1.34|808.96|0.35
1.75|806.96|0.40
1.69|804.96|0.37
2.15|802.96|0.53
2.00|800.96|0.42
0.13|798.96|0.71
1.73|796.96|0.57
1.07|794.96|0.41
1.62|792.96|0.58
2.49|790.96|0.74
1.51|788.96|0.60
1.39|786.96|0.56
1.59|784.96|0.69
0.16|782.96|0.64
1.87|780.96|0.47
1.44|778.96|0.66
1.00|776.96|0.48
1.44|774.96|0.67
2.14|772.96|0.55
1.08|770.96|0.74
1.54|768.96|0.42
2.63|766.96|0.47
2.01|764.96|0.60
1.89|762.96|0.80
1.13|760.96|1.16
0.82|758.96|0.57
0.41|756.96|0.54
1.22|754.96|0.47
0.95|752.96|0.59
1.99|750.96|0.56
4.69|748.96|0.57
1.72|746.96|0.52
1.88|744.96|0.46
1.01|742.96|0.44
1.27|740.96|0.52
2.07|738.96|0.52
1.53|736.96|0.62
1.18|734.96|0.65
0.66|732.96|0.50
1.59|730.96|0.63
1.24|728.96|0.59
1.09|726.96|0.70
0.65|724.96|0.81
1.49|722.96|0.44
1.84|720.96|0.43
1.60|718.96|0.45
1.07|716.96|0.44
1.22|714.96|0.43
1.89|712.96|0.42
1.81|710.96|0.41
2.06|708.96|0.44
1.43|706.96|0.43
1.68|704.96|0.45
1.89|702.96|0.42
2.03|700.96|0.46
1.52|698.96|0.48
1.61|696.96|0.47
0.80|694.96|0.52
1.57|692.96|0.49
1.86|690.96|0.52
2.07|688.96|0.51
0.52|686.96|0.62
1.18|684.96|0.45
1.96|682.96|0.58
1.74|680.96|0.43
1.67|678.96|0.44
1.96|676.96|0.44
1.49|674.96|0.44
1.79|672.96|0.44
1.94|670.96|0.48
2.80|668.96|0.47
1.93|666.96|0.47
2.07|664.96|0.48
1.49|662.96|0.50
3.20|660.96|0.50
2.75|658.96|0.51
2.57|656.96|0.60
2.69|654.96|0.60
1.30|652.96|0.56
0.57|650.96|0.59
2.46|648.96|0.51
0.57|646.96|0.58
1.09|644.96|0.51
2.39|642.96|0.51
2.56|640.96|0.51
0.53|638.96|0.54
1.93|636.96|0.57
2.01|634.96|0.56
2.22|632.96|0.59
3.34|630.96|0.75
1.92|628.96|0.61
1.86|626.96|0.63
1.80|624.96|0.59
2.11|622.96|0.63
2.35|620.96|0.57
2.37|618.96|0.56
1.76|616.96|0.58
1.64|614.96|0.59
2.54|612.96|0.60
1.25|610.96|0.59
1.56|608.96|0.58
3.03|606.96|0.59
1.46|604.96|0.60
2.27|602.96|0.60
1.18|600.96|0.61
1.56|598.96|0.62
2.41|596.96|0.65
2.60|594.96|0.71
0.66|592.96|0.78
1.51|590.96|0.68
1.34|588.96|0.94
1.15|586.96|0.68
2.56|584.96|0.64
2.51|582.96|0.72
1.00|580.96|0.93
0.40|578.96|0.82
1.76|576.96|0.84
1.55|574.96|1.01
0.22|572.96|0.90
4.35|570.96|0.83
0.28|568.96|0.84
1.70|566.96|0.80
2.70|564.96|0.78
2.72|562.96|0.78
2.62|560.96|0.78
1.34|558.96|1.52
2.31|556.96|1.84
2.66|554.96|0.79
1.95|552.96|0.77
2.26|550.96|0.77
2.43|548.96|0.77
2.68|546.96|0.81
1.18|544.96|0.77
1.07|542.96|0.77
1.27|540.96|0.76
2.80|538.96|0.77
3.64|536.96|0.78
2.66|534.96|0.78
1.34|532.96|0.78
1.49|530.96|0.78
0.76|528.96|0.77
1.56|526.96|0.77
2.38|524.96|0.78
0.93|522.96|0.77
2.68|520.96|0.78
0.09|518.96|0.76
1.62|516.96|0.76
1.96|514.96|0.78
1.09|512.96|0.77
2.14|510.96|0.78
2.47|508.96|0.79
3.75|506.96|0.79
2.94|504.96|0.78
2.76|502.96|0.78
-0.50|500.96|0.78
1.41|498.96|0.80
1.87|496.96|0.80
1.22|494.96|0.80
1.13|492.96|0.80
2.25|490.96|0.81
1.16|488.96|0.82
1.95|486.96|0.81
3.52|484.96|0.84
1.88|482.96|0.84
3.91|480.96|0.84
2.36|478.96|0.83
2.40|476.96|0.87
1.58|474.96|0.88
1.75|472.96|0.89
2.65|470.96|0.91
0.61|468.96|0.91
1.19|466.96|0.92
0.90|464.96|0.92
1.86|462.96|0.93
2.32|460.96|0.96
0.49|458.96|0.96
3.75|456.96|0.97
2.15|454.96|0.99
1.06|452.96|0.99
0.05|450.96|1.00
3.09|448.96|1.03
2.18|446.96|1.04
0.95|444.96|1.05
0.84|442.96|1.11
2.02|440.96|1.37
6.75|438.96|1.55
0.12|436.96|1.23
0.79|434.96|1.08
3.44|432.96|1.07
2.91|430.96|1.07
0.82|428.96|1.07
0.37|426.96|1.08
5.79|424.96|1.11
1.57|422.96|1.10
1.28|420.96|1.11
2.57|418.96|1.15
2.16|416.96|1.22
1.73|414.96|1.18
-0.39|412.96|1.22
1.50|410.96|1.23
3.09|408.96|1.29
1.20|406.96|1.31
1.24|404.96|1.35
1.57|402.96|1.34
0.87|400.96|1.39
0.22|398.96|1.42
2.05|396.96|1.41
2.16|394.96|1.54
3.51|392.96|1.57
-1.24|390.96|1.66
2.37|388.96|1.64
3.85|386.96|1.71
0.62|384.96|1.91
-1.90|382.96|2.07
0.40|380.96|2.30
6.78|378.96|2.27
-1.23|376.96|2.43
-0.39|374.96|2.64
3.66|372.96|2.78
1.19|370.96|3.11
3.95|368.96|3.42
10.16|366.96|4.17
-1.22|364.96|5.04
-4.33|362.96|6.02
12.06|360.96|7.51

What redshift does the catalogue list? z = 0.140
